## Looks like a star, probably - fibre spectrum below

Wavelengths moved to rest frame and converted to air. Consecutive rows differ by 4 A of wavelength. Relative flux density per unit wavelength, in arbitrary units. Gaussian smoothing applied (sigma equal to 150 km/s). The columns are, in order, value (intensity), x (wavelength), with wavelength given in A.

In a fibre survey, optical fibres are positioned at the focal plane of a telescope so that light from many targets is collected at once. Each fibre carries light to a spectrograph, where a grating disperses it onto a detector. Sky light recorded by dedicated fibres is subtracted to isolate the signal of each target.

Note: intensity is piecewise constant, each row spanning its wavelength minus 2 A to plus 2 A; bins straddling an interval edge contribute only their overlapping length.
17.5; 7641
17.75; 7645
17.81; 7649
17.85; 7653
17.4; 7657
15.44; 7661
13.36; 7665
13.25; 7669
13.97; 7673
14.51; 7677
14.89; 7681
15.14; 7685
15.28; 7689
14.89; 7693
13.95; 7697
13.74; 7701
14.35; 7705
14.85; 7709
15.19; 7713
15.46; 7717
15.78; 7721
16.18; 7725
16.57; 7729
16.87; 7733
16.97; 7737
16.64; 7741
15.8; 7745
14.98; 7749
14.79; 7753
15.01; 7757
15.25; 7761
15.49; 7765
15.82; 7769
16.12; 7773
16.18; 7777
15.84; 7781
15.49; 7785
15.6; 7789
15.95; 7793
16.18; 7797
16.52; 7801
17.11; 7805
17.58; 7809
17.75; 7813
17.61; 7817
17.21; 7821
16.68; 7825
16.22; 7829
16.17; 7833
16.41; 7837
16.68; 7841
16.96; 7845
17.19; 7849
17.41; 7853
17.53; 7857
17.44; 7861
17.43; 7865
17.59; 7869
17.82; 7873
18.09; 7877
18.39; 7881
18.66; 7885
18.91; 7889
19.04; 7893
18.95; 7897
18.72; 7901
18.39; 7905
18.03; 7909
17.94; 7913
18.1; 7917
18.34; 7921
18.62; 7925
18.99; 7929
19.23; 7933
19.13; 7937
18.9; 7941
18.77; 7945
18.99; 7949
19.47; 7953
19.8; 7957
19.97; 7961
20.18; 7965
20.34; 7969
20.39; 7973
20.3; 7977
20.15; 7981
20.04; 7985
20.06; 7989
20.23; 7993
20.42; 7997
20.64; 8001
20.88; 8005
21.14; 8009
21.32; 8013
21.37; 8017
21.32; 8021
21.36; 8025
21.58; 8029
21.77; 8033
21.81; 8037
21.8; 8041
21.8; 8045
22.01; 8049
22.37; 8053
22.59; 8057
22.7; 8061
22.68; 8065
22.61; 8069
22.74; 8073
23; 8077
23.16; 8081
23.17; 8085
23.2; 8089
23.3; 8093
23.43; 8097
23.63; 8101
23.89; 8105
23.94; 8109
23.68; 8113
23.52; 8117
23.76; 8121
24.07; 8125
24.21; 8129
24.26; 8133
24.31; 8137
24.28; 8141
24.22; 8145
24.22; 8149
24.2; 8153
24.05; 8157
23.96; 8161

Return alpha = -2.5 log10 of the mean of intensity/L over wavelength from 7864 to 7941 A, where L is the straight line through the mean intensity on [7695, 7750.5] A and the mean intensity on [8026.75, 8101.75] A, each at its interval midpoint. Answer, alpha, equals 0.04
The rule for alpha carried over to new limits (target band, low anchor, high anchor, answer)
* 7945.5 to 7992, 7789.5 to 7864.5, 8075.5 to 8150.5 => 0.02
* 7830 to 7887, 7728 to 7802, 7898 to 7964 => 0.01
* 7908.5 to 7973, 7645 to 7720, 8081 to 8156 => 0.07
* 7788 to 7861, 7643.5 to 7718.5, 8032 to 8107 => 0.07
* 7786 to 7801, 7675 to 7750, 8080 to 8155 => 0.07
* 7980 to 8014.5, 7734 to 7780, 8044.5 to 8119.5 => 0.03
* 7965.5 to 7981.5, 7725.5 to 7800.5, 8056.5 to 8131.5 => 0.02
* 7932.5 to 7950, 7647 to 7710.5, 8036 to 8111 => 0.07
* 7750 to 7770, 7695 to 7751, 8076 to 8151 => 0.07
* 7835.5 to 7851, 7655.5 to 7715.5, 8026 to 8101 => 0.07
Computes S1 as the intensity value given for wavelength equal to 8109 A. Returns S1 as 23.94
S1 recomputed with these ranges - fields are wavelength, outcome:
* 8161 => 23.96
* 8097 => 23.43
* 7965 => 20.18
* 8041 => 21.8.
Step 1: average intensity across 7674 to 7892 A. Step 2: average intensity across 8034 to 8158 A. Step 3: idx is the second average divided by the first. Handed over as 1.43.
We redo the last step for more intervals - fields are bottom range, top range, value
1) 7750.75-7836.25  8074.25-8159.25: 1.47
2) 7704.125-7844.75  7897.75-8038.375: 1.23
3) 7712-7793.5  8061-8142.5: 1.49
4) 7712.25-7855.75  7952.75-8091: 1.31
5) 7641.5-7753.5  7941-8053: 1.33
